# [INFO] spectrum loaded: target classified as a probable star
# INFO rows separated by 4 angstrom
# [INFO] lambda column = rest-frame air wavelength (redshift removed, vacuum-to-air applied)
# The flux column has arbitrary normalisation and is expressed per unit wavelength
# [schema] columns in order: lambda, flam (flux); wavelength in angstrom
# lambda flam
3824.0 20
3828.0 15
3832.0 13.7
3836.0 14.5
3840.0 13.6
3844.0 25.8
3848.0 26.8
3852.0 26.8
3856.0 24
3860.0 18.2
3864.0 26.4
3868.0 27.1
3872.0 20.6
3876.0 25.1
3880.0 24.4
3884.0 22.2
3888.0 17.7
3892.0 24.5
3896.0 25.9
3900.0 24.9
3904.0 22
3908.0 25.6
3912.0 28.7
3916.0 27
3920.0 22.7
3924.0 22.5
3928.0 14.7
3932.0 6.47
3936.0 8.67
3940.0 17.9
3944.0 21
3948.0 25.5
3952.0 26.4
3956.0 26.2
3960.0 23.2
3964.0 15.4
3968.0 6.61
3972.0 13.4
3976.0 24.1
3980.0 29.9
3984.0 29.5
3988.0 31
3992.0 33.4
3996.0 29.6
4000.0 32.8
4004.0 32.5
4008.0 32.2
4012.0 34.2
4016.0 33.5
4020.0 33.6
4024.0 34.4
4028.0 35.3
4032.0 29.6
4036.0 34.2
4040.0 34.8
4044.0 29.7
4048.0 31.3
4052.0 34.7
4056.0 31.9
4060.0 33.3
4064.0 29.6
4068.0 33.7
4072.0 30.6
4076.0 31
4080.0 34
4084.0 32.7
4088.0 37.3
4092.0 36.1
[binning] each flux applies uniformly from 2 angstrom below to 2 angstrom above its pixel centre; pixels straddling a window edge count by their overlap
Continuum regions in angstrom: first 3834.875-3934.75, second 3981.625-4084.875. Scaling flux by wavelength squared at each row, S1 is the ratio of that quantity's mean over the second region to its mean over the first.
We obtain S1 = 1.57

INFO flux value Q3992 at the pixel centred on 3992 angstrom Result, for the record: 33.4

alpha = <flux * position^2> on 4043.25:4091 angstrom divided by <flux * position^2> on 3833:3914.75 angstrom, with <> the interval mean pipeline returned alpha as 1.55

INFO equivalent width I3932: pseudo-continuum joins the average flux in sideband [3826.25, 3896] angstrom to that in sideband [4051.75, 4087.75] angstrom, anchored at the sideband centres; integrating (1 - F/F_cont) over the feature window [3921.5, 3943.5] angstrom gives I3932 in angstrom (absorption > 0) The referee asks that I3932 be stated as 9.24 angstrom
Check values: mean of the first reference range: 21.7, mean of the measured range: 14.7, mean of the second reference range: 32.5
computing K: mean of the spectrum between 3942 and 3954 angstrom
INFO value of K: 24.3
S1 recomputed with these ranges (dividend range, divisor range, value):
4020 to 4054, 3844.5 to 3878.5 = 1.48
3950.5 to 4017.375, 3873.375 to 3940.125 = 1.30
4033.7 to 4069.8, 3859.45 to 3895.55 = 1.53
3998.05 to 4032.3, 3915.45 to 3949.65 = 1.92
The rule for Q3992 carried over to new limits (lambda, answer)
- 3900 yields 24.9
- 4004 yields 32.5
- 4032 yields 29.6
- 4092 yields 36.1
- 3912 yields 28.7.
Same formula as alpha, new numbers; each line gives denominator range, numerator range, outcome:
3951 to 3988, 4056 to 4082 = 1.53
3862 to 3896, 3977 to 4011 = 1.40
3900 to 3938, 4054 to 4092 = 1.77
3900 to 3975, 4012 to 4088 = 1.75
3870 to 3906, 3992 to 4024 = 1.51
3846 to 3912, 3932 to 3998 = 0.96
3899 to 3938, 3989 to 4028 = 1.71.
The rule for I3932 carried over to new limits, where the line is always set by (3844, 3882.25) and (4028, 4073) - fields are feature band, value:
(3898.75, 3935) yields 7.3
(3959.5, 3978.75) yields 8.2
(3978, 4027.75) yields -3.3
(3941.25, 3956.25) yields 2.0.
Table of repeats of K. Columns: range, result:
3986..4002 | 31.7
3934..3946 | 15.9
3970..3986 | 24.2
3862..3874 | 24.7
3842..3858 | 25.9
